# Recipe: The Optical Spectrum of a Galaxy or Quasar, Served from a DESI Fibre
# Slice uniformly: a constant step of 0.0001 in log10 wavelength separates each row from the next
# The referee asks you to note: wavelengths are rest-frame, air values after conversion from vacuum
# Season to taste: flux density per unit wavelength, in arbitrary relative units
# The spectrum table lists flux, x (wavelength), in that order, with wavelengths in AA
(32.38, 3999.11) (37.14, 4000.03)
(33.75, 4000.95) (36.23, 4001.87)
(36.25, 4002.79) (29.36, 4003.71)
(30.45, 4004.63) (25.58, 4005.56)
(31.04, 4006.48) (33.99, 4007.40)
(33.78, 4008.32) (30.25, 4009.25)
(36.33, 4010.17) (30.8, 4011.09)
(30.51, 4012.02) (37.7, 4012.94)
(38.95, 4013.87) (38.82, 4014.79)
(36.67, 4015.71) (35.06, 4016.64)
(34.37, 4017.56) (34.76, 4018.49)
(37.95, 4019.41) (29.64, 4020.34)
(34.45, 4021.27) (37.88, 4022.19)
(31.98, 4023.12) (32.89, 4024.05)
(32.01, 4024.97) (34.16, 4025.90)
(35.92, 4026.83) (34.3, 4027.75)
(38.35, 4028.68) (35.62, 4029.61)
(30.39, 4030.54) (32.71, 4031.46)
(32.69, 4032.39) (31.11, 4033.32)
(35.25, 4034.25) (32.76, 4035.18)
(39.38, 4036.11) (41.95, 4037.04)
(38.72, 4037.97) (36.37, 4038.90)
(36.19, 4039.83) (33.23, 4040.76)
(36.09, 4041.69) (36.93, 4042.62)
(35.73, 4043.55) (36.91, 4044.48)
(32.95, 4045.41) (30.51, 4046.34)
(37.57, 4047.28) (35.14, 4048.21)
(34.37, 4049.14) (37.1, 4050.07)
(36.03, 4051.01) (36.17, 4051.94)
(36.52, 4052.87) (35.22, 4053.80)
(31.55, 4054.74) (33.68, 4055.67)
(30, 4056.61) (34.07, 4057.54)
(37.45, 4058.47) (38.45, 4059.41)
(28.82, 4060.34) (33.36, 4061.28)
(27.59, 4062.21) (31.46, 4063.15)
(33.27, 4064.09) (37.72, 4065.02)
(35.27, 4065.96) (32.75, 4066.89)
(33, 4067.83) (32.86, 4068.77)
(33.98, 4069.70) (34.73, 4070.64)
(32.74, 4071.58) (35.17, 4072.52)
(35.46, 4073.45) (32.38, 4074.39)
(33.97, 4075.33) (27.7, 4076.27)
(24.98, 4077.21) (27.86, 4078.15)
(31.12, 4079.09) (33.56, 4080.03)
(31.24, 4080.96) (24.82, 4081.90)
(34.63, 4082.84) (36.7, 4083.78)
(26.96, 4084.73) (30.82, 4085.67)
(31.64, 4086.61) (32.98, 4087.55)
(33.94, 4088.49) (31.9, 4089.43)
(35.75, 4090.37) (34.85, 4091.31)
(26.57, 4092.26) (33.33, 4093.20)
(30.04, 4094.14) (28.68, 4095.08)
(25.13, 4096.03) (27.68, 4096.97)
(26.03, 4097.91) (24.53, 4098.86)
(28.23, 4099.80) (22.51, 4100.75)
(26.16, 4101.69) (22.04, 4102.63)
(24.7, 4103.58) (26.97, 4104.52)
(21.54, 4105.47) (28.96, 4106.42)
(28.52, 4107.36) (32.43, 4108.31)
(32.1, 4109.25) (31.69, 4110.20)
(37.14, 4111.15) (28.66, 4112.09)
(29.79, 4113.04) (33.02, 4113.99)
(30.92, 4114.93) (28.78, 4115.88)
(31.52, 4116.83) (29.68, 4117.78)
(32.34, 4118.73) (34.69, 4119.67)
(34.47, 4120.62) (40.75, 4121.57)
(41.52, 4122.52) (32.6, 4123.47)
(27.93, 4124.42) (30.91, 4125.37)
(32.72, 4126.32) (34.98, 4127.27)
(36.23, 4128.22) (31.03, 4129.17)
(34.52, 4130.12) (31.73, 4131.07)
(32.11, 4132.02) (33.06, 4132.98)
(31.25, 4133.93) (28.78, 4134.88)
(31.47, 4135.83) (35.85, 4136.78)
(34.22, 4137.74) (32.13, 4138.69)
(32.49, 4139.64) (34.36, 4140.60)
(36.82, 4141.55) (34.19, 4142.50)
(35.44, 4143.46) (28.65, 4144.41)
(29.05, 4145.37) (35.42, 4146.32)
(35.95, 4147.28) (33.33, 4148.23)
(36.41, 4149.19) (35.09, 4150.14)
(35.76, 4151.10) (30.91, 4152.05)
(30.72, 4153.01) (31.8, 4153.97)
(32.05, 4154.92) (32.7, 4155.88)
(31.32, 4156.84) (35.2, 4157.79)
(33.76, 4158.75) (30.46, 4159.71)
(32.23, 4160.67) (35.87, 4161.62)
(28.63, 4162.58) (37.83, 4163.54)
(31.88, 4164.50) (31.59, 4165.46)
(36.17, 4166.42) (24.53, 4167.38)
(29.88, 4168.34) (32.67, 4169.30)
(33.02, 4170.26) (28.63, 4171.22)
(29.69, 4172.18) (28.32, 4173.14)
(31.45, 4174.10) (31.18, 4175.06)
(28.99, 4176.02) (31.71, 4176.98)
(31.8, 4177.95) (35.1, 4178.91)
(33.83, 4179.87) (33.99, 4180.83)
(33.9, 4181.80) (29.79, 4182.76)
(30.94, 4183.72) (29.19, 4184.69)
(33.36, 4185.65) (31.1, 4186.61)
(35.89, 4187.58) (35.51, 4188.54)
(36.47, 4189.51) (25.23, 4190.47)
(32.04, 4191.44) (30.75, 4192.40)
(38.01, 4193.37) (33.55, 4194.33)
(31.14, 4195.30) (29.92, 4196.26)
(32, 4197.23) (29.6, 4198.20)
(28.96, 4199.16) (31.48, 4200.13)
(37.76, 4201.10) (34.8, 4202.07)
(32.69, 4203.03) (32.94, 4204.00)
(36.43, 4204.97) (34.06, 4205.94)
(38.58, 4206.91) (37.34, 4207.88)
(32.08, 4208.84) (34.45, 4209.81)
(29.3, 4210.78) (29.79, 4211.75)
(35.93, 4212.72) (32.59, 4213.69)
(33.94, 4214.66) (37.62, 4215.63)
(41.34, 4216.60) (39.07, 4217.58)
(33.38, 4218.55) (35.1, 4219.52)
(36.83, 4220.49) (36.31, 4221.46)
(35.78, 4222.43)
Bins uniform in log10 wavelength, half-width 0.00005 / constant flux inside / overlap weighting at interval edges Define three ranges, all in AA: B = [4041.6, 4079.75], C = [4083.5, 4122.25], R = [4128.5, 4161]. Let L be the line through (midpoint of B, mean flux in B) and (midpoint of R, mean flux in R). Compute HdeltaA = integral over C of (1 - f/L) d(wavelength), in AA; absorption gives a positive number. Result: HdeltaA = 3.6 AA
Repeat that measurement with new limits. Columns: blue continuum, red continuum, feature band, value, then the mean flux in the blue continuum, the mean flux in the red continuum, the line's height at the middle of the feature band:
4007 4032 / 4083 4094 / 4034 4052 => -1.20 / 34.5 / 32.3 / 33.7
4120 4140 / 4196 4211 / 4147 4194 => 1.43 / 33.4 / 33.4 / 33.4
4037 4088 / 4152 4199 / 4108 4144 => -0.40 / 33.5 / 32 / 32.6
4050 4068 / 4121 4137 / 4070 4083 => 0.91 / 33.9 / 33.3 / 33.8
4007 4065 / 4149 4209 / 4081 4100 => 1.98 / 34.6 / 32.5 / 33.8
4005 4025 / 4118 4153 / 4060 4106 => 4.49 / 33.9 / 33.5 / 33.7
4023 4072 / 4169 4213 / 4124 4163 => 0.32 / 34.5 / 32.5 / 33.2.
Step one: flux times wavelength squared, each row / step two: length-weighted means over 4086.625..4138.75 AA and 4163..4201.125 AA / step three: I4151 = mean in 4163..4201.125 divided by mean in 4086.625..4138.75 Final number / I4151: 1.1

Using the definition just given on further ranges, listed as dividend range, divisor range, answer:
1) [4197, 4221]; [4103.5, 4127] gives 1.14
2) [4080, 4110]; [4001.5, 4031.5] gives 0.89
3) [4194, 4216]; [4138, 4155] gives 1.03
